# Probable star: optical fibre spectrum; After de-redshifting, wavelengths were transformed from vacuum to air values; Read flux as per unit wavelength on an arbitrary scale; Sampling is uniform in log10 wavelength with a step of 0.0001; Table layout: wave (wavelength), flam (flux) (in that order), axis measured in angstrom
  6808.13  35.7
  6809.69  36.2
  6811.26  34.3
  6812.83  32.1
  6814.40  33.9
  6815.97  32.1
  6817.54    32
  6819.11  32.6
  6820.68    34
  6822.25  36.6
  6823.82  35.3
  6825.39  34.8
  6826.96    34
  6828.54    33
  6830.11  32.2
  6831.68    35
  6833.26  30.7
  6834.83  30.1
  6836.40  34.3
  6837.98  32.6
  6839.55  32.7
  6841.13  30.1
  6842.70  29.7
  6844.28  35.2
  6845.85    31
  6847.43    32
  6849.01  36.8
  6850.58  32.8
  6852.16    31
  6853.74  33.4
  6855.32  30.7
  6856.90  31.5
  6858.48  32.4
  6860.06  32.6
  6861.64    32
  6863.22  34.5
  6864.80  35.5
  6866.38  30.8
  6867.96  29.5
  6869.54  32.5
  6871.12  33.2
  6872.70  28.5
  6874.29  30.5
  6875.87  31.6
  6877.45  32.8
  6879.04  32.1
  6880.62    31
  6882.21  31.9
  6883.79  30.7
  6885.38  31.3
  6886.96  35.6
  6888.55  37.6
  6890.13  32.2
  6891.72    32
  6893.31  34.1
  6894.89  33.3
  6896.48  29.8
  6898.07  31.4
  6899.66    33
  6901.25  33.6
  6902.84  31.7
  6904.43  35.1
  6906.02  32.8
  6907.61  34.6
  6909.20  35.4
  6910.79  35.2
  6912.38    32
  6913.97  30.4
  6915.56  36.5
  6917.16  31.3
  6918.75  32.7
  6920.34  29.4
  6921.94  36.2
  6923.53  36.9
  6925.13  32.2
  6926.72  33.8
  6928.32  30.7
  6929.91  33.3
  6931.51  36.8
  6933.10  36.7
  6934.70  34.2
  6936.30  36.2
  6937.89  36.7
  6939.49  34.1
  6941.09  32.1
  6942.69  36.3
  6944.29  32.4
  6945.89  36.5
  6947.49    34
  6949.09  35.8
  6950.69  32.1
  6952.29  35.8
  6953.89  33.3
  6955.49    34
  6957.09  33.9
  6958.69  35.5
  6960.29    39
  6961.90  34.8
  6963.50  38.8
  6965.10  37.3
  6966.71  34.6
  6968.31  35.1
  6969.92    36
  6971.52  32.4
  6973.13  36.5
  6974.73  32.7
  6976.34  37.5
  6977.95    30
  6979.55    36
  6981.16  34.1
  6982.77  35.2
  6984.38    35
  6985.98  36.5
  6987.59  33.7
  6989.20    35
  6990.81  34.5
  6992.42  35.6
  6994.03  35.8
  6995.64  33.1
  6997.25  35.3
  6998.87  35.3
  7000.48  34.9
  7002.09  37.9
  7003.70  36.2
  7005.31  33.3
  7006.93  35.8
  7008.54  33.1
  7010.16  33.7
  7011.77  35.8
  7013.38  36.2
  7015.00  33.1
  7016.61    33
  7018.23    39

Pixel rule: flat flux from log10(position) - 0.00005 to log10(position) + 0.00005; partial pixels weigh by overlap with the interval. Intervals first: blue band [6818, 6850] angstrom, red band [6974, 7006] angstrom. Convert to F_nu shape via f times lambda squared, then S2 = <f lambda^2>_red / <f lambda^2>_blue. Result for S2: 1.10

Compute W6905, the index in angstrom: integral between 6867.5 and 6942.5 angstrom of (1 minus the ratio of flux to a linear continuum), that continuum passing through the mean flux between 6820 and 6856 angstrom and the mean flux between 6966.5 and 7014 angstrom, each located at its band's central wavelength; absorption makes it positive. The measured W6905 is 1.5 angstrom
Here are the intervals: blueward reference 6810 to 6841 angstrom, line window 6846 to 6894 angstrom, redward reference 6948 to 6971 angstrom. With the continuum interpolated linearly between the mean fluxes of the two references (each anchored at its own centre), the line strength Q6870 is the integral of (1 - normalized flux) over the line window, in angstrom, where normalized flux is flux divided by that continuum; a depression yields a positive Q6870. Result 2.2 angstrom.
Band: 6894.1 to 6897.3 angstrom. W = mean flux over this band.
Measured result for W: 31.5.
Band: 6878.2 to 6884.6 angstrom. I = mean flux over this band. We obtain 31.4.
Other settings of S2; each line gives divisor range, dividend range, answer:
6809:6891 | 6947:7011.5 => 1.11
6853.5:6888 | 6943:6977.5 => 1.12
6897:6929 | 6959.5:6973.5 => 1.10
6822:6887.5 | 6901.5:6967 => 1.09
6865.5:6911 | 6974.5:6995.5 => 1.10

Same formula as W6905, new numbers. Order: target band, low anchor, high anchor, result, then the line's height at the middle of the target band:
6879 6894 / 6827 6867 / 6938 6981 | 0.2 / 33.4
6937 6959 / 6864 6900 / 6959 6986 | 0.0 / 34.5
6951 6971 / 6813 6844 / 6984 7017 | -0.6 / 34.5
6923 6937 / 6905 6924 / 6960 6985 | -0.2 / 34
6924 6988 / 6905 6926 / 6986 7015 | -1.1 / 34.2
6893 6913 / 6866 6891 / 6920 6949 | -0.1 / 33.1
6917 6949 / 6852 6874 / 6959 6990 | -0.2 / 34.1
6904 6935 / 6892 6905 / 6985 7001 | -0.6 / 33.2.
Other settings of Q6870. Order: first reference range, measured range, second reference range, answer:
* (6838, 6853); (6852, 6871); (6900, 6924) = 0.2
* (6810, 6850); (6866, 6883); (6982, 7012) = 1.2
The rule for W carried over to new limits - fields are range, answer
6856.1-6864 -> 32.6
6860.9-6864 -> 33.3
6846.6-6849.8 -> 34.4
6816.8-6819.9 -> 32.3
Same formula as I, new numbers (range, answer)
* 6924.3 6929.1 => 32.2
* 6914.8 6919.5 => 33.5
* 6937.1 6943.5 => 34.8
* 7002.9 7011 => 34.4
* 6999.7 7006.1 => 35.6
